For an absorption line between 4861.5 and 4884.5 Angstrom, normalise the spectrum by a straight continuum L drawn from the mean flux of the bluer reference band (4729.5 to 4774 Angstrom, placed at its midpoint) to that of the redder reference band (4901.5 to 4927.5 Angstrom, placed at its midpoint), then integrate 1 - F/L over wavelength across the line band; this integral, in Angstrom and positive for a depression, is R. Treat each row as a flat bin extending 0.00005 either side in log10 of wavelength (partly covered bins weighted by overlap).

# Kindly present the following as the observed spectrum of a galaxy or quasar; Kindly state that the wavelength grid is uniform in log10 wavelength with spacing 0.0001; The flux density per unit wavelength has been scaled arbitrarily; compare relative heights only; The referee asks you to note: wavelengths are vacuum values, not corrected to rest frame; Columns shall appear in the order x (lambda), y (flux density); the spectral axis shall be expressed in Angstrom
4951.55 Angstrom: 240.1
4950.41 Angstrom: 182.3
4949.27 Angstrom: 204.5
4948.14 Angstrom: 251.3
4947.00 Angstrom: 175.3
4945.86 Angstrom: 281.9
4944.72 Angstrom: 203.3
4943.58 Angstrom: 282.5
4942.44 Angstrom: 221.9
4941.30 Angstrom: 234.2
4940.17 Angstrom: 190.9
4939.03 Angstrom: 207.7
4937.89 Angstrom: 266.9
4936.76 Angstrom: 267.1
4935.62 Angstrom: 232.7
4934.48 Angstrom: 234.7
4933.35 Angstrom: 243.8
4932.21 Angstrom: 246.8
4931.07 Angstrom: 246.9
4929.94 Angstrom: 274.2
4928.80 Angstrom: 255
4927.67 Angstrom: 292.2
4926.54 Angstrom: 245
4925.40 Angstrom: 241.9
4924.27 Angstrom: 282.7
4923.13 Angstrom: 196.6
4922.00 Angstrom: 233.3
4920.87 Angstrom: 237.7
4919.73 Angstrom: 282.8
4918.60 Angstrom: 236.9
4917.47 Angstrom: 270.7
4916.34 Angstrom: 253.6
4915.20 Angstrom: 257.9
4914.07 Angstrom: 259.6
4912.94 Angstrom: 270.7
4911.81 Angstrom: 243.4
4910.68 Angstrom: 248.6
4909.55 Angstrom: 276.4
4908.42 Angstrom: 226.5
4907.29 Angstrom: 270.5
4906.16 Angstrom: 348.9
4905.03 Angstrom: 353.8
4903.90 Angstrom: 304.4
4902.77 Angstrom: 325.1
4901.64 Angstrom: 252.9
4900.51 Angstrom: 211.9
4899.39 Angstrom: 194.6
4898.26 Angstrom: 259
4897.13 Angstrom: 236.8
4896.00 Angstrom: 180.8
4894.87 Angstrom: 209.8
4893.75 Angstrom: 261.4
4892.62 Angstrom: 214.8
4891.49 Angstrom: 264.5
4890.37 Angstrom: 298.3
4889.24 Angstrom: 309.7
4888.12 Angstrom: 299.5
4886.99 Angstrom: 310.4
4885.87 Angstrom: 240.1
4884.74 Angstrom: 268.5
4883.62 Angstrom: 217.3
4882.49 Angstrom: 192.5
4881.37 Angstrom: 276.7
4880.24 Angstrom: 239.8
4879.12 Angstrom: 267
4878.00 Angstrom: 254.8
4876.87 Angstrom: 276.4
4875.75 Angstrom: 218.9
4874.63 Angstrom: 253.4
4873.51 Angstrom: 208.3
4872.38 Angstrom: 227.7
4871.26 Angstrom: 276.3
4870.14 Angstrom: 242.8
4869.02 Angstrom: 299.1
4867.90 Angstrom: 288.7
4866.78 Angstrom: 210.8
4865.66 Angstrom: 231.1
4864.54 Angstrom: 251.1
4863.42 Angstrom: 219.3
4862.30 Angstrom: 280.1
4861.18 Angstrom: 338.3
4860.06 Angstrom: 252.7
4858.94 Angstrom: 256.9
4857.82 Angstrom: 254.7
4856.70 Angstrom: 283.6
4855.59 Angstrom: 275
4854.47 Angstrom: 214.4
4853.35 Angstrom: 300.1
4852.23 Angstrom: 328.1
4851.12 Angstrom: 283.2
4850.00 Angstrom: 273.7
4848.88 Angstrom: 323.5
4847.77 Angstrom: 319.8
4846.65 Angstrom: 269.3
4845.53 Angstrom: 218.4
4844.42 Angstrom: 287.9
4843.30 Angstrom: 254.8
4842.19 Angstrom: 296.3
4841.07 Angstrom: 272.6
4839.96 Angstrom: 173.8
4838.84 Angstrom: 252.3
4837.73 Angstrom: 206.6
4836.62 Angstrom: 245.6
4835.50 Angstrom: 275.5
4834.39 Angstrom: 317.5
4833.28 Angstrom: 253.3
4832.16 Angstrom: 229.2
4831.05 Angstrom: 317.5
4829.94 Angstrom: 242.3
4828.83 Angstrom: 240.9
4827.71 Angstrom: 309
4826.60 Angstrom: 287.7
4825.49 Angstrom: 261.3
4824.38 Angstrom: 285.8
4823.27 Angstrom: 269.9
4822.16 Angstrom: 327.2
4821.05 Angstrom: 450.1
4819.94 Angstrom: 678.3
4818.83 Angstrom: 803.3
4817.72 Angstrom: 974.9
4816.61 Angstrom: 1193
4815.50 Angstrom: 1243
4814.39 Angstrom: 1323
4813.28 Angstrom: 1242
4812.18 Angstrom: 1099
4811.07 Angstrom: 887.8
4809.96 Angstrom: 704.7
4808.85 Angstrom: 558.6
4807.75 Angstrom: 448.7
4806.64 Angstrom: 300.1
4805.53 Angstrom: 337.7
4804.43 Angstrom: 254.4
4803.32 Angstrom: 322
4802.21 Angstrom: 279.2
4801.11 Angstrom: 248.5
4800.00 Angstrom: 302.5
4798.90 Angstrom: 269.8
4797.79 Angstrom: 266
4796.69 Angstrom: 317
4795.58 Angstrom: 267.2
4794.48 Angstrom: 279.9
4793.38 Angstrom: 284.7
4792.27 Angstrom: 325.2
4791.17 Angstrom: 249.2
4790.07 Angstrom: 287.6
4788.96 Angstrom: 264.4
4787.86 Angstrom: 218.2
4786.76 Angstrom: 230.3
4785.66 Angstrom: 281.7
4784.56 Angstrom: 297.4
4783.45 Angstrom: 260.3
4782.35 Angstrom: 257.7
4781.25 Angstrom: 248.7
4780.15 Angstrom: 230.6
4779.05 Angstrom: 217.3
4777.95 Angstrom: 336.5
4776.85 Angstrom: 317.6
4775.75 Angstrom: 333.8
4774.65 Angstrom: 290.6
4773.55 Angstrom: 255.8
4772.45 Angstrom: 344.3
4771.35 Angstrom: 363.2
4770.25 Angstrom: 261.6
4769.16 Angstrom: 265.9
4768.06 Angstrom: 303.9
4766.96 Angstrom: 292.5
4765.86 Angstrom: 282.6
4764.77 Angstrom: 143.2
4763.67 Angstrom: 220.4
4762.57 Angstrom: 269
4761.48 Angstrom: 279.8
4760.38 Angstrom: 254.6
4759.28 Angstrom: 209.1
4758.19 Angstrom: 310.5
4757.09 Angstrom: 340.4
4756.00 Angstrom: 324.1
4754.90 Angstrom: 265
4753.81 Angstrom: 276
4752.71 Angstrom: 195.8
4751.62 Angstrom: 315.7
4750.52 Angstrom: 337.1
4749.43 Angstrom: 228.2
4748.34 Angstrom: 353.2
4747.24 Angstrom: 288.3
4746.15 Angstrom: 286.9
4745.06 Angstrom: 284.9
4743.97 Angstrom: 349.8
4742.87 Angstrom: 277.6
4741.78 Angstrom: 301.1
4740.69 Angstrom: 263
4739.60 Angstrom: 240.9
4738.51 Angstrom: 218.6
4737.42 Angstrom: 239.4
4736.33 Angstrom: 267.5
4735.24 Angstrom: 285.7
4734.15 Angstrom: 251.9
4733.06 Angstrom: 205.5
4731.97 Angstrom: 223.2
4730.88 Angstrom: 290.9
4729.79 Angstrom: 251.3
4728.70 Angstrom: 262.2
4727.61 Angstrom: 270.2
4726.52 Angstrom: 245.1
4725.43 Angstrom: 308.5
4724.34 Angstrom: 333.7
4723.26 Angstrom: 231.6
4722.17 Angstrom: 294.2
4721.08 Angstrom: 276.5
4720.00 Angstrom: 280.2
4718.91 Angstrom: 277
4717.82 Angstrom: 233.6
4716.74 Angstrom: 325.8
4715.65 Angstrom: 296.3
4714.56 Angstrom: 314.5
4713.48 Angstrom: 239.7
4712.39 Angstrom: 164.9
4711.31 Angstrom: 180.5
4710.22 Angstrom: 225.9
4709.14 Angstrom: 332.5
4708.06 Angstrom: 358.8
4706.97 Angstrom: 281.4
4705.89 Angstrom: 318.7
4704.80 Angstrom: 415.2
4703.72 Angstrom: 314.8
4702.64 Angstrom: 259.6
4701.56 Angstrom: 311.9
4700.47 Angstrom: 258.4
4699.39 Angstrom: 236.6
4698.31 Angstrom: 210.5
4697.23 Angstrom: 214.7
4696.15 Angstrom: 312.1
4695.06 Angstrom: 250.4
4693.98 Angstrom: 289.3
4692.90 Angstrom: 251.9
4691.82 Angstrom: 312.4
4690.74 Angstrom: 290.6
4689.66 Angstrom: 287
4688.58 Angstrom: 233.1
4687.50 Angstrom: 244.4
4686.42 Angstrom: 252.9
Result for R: 1.8 Angstrom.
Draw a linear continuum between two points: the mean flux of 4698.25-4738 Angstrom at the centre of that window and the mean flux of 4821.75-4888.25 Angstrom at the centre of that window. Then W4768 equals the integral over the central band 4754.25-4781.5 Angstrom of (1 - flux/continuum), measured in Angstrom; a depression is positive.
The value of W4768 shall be -0.9 Angstrom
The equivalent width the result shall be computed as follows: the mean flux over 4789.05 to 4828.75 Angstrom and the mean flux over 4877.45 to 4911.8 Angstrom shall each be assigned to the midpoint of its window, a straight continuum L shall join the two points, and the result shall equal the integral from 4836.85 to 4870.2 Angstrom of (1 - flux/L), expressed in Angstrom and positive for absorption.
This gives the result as 9.81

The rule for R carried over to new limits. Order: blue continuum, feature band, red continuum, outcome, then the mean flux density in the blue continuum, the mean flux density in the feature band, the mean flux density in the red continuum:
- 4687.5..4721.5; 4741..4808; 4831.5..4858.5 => -2.9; 275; 283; 267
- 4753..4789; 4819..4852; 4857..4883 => -4.6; 274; 297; 253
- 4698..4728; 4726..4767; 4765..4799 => 1.6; 279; 268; 280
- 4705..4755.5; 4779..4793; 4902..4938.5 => 0.5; 274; 261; 263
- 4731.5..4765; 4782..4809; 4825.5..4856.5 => -2.4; 269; 293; 269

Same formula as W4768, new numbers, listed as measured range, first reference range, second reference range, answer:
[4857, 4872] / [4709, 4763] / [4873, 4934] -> -0.1 Angstrom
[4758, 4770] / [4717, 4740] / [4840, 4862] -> 0.5 Angstrom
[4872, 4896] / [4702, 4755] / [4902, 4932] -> 1.5 Angstrom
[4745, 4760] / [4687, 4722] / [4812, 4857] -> 2.0 Angstrom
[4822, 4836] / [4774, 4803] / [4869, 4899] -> -0.6 Angstrom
